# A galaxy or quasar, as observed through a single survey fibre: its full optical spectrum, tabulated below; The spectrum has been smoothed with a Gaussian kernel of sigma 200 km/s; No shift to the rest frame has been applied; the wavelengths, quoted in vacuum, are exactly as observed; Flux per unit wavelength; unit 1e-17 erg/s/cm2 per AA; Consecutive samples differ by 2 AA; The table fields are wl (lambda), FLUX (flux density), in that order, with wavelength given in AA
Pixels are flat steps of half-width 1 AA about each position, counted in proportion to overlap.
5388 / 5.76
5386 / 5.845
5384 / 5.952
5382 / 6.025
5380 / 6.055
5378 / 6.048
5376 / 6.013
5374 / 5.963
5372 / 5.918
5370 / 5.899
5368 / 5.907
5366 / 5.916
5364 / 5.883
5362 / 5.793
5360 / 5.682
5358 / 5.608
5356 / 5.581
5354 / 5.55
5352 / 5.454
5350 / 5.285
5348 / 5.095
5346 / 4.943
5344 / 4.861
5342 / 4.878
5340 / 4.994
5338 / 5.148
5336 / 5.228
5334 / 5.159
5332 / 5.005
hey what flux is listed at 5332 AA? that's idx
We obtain 5.005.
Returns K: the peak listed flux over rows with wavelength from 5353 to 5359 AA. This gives 5.608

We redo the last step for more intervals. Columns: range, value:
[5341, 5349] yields 5.095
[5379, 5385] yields 6.055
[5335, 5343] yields 5.228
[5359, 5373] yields 5.918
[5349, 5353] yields 5.454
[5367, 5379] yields 6.048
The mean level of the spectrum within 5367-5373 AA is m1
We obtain 5.91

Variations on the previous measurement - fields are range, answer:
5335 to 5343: 5.06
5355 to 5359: 5.59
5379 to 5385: 6.01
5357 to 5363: 5.69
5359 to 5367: 5.82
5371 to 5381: 6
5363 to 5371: 5.9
